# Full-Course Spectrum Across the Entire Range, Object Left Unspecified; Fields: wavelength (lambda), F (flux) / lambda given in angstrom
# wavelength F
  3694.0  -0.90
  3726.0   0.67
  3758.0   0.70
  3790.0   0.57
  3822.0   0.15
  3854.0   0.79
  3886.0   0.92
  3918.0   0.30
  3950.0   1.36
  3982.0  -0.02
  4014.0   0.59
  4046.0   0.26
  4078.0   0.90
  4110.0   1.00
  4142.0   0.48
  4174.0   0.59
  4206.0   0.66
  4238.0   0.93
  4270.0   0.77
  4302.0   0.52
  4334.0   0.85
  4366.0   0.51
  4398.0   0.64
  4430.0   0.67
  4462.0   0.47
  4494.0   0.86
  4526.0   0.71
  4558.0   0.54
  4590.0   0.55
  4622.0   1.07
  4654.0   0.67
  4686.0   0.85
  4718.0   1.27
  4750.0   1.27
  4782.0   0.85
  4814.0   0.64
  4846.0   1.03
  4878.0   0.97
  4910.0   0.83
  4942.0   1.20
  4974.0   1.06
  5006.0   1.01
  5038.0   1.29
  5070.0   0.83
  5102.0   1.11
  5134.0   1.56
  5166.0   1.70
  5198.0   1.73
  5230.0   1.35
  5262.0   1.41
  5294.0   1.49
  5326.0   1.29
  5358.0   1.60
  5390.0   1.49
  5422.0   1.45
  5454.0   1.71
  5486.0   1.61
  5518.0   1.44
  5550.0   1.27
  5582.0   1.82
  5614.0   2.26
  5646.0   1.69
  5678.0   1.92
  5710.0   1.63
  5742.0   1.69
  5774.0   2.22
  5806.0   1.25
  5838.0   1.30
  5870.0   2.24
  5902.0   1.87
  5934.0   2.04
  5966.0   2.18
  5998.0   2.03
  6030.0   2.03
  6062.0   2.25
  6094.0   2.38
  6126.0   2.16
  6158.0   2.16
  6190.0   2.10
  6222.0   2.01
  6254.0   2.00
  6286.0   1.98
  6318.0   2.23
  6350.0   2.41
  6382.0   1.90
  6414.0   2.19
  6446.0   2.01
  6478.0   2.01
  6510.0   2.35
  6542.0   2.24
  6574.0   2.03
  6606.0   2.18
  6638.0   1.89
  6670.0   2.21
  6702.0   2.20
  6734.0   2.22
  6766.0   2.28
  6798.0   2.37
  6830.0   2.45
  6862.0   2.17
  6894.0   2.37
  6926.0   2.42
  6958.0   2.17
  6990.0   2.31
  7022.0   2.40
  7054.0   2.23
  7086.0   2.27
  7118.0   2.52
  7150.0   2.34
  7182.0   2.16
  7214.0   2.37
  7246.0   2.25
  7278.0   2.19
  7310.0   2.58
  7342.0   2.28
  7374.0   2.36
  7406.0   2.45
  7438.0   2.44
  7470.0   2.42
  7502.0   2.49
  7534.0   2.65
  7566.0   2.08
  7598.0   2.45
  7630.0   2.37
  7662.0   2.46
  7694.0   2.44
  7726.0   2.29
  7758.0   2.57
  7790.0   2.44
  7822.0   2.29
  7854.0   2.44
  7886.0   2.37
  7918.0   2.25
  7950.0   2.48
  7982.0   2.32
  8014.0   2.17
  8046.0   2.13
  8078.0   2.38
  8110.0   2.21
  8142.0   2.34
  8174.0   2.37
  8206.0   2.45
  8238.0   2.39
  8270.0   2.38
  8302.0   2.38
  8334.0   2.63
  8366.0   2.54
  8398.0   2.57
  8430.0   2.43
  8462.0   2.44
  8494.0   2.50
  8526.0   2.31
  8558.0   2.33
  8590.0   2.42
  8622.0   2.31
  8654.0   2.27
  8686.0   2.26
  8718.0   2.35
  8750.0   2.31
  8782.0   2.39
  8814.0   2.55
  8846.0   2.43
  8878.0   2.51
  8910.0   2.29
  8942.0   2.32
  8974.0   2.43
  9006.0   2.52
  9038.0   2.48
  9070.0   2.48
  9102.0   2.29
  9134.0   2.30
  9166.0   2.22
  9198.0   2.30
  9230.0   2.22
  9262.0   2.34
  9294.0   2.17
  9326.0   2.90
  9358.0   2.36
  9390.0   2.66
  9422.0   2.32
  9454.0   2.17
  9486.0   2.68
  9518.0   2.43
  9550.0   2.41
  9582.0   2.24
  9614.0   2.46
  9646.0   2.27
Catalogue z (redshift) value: 0.286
